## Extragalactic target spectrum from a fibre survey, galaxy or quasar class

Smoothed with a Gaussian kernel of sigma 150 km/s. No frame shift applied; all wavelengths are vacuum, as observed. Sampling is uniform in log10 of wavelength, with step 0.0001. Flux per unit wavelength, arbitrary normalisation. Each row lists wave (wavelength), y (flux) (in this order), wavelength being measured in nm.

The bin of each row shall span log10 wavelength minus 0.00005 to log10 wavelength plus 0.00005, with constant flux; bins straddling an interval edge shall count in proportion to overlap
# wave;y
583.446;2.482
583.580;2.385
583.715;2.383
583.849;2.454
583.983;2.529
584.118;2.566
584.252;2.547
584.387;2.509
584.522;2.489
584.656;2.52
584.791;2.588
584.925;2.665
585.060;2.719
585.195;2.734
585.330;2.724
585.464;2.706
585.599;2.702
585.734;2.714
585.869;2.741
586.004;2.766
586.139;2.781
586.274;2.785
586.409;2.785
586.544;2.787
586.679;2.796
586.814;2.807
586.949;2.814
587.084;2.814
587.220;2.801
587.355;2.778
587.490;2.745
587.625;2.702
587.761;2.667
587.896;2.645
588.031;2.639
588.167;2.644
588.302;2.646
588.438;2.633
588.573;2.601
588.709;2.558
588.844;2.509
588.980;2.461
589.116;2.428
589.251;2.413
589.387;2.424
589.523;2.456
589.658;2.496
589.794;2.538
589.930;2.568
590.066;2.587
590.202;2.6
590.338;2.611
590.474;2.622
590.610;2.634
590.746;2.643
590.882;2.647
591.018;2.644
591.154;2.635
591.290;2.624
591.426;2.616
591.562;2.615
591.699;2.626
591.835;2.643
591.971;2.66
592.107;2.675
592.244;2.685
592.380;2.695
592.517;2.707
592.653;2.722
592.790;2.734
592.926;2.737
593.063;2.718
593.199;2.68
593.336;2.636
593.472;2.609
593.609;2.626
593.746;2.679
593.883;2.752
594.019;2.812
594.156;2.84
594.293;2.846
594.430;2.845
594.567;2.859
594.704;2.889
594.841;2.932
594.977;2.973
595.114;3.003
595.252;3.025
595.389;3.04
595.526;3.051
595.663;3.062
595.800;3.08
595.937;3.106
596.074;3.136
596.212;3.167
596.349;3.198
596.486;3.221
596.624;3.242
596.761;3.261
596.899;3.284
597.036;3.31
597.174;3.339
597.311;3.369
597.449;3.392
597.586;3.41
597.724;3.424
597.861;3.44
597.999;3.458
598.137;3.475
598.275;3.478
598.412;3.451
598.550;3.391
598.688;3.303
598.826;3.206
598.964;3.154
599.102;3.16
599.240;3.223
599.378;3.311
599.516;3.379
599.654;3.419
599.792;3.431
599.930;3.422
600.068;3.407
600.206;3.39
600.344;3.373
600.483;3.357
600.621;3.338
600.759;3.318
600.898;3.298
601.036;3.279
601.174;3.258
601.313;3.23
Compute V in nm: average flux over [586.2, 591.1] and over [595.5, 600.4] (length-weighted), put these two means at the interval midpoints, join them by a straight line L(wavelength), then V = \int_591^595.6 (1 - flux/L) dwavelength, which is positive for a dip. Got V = 0.33 nm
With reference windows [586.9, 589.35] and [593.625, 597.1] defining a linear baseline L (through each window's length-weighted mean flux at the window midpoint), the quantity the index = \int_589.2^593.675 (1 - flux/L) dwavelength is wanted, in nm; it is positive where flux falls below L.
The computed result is 0.30 nm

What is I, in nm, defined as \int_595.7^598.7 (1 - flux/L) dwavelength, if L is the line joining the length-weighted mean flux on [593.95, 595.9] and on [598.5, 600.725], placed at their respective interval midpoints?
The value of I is -0.17 nm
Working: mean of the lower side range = 2.95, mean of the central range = 3.31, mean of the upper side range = 3.33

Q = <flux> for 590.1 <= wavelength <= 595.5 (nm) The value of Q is 2.73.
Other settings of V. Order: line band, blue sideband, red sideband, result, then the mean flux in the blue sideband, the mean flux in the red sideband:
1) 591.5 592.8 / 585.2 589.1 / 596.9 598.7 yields 0.15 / 2.7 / 3.4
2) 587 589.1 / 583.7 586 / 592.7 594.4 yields 0.00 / 2.62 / 2.72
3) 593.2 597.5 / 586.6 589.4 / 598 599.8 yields 0.14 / 2.65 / 3.34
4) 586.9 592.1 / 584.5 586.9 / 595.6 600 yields 0.51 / 2.72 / 3.3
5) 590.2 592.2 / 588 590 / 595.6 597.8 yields 0.07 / 2.53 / 3.25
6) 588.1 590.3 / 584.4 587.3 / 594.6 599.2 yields 0.26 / 2.72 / 3.22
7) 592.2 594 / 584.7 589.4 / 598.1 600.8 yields 0.19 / 2.68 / 3.35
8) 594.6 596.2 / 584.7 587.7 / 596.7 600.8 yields 0.08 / 2.75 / 3.36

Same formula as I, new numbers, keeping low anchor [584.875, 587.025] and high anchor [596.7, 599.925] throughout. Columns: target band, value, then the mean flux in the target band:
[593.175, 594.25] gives 0.14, 2.71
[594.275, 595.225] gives 0.08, 2.91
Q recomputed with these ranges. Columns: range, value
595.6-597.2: 3.2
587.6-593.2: 2.61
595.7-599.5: 3.3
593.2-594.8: 2.76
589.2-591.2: 2.57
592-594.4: 2.72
